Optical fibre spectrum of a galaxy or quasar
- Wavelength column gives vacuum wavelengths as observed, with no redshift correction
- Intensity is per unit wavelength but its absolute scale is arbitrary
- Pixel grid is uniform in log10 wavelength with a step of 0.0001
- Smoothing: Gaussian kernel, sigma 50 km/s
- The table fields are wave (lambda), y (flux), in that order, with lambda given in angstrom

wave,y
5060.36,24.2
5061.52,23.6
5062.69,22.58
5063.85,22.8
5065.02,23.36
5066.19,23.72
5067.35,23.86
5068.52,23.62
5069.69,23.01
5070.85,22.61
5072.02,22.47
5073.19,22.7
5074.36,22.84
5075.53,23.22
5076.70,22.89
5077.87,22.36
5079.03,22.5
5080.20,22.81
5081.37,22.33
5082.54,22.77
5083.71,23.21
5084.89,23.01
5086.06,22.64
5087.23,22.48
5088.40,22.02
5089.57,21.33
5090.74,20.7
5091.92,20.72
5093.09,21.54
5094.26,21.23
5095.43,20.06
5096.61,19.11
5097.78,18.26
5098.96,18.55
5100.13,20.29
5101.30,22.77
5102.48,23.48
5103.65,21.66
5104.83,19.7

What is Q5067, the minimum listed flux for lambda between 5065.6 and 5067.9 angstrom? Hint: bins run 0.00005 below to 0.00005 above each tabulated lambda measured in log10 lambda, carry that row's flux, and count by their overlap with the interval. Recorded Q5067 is 23.72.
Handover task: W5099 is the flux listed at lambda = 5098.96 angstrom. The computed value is 18.55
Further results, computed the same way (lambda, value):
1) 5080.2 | 22.81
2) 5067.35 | 23.86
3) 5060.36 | 24.2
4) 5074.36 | 22.84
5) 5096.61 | 19.11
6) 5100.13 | 20.29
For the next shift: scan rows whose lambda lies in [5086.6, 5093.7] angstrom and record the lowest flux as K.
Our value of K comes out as 20.7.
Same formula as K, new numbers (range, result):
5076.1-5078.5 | 22.36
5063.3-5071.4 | 22.61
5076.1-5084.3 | 22.33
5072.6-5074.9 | 22.7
